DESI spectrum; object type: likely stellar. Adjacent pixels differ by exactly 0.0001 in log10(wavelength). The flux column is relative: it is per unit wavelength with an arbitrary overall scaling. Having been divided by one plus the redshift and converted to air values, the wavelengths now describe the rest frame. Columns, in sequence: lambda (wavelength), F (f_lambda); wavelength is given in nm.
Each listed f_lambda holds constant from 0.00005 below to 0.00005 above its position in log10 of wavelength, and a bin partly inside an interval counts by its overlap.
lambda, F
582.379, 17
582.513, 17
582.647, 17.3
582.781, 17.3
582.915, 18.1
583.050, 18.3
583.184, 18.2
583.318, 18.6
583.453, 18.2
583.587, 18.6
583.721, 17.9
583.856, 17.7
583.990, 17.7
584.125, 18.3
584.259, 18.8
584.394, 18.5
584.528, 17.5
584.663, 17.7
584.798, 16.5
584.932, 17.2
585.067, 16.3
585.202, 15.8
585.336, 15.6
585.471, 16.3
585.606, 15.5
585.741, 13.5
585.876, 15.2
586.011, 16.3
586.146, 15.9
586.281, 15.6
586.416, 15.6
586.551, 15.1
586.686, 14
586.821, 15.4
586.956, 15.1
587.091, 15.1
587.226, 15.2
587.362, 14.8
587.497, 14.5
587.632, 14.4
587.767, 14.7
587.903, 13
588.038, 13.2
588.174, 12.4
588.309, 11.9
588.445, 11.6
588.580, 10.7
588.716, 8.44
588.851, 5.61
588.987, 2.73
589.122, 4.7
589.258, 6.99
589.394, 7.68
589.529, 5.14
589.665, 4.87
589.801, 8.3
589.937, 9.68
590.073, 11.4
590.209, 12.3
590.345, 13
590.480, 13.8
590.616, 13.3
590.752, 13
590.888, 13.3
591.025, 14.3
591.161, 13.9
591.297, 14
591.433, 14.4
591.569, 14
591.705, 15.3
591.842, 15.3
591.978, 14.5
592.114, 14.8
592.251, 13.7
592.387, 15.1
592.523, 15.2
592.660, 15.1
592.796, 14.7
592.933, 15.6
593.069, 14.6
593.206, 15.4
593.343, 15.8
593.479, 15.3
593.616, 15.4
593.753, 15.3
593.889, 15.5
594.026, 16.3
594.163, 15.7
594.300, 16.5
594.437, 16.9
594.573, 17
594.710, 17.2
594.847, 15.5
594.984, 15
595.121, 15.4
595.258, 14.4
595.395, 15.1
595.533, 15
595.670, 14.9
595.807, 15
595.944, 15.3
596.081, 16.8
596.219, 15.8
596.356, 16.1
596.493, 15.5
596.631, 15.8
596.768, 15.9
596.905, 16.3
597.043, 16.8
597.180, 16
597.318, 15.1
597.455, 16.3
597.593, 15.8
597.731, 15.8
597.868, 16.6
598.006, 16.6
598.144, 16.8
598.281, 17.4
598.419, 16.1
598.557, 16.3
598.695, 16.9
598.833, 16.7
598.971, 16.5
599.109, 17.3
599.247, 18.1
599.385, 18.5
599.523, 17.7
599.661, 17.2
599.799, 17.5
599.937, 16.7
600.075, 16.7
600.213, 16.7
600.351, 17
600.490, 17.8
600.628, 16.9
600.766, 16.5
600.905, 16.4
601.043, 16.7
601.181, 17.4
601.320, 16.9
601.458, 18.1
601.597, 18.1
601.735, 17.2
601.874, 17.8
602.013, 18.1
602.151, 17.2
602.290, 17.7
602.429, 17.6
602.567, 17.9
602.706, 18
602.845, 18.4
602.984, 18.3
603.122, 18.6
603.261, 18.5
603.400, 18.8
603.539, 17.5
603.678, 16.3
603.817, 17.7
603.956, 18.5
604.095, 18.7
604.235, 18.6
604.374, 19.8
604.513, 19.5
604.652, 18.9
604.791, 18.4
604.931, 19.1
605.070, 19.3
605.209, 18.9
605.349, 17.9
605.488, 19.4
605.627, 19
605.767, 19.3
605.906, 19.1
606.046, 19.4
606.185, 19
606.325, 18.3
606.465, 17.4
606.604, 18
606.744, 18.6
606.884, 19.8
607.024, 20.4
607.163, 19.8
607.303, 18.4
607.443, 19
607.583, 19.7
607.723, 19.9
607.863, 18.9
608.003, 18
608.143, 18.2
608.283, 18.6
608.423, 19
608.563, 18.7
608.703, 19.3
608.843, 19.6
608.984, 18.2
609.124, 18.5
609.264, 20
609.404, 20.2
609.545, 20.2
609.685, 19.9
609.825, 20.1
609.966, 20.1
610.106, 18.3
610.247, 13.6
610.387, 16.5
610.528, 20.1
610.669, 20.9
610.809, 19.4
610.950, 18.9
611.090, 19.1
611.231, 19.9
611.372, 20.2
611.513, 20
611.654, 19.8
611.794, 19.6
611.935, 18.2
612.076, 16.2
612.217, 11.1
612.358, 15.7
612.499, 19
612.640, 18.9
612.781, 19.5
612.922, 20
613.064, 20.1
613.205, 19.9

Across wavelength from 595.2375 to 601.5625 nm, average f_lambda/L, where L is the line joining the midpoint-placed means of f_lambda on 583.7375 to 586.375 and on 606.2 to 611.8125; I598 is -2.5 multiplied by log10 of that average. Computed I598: 0.09 mag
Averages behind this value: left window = 16.6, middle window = 16.5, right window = 19.1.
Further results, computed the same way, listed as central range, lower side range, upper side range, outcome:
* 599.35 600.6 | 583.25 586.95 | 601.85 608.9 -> 0.05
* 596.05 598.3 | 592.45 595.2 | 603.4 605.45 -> 0.03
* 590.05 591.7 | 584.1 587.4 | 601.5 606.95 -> 0.23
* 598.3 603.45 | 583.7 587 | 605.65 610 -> 0.05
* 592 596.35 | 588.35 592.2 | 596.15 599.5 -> -0.13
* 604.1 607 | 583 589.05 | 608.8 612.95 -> -0.06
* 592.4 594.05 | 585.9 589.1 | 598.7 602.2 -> -0.03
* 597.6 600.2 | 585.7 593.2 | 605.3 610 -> -0.06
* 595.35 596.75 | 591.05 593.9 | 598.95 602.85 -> 0.03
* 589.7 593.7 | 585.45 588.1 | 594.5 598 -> 0.11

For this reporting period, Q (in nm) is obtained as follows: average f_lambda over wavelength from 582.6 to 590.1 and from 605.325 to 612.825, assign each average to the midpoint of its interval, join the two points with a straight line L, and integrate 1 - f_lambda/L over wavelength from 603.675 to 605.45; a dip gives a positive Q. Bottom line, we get -0.08 nm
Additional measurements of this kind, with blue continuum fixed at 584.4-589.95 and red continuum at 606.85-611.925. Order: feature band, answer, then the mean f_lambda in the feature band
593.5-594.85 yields -0.11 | 16.1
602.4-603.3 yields -0.05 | 18.2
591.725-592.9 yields -0.04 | 14.8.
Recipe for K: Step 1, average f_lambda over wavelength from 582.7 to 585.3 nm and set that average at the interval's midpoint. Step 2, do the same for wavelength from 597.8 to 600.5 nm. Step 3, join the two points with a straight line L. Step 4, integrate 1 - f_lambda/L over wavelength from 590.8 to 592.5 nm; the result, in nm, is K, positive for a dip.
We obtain 0.29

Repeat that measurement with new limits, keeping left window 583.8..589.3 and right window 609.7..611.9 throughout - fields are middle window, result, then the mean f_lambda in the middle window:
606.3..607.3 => -0.032 nm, 18.9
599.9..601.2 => 0.013 nm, 16.9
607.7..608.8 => -0.012 nm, 18.8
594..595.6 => 0.004 nm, 15.8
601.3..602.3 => -0.022 nm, 17.7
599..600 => -0.043 nm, 17.5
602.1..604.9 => -0.101 nm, 18.3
